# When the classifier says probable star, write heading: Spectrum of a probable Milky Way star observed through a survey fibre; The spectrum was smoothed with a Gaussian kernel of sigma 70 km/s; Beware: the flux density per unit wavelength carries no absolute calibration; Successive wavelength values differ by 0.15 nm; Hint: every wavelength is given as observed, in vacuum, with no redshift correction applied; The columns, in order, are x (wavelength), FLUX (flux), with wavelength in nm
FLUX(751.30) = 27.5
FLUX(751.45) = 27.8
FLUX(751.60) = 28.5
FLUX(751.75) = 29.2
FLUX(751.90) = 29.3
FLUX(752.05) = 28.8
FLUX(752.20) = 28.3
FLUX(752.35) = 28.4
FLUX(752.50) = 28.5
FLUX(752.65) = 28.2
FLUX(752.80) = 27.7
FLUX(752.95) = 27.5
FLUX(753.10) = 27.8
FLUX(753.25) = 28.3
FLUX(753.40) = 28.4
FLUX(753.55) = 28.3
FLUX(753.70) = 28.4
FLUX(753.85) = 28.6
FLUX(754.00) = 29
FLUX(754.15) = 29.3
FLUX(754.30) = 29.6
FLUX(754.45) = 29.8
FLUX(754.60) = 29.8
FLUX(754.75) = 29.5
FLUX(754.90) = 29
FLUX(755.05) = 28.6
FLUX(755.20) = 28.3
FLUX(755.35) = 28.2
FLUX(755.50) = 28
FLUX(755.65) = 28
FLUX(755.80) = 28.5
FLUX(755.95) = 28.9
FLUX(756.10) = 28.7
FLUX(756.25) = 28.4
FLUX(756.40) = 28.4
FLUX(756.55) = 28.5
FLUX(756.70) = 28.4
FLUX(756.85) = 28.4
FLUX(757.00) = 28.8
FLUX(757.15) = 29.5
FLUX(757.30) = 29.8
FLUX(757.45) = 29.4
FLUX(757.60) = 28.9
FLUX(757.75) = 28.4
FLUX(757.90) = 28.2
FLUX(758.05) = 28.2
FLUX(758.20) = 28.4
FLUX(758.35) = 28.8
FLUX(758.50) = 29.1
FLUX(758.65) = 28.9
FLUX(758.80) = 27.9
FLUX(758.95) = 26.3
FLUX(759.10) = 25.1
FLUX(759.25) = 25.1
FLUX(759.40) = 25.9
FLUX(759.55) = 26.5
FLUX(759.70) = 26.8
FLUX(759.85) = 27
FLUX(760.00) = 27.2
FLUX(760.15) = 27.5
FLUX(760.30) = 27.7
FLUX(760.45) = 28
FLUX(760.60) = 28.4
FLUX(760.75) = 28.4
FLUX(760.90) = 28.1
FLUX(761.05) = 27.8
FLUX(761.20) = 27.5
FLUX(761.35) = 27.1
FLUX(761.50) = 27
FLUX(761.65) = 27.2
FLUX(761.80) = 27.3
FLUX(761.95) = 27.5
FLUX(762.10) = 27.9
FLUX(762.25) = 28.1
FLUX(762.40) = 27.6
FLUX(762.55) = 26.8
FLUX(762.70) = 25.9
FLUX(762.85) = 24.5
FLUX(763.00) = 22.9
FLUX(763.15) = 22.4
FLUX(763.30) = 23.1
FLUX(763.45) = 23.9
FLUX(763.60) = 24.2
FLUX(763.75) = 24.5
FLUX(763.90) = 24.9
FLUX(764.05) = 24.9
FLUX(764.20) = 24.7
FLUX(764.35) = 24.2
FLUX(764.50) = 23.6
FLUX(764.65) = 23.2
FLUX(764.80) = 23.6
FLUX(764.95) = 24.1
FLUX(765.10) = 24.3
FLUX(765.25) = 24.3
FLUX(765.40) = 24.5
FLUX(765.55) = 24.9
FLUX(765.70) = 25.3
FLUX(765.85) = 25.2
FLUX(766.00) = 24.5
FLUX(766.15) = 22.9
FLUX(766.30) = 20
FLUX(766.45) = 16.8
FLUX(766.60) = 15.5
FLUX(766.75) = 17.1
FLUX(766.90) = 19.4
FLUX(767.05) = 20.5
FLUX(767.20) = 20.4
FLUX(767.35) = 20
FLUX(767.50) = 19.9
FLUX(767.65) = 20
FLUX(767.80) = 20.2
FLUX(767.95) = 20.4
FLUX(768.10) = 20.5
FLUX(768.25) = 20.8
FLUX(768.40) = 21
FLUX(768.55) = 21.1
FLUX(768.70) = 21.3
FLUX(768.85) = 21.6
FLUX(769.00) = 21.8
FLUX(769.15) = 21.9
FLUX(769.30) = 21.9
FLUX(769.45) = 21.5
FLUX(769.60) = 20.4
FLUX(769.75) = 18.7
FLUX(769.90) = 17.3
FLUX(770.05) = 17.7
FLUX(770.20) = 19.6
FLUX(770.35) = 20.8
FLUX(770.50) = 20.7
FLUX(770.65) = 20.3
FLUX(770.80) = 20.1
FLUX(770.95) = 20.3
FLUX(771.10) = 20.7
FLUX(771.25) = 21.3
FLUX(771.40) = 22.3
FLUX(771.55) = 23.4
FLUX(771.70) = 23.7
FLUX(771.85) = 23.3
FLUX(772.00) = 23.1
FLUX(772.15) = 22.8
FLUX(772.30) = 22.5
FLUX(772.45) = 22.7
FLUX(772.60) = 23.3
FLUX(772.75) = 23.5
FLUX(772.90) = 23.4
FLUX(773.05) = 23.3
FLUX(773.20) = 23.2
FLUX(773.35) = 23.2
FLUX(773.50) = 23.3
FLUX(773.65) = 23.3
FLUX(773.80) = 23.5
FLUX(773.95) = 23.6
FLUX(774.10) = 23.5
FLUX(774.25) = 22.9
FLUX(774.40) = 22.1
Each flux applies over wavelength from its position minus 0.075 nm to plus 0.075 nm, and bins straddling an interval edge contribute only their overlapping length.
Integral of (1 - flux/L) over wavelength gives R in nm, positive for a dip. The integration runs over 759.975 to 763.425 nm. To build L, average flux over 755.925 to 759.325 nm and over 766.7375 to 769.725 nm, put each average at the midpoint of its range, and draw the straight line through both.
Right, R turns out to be -0.19 nm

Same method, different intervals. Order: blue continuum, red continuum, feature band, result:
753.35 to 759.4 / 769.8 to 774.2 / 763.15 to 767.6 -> 0.404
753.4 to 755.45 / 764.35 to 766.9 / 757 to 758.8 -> -0.128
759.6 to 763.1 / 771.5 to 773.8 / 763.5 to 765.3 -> 0.128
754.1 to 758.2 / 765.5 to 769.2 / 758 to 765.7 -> -0.432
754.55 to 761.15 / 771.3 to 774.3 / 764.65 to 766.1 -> 0.068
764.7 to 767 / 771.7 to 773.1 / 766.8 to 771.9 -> 0.445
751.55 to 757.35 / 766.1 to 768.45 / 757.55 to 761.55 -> -0.399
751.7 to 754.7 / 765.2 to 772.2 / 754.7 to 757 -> -0.097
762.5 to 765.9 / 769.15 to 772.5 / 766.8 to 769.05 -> 0.198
